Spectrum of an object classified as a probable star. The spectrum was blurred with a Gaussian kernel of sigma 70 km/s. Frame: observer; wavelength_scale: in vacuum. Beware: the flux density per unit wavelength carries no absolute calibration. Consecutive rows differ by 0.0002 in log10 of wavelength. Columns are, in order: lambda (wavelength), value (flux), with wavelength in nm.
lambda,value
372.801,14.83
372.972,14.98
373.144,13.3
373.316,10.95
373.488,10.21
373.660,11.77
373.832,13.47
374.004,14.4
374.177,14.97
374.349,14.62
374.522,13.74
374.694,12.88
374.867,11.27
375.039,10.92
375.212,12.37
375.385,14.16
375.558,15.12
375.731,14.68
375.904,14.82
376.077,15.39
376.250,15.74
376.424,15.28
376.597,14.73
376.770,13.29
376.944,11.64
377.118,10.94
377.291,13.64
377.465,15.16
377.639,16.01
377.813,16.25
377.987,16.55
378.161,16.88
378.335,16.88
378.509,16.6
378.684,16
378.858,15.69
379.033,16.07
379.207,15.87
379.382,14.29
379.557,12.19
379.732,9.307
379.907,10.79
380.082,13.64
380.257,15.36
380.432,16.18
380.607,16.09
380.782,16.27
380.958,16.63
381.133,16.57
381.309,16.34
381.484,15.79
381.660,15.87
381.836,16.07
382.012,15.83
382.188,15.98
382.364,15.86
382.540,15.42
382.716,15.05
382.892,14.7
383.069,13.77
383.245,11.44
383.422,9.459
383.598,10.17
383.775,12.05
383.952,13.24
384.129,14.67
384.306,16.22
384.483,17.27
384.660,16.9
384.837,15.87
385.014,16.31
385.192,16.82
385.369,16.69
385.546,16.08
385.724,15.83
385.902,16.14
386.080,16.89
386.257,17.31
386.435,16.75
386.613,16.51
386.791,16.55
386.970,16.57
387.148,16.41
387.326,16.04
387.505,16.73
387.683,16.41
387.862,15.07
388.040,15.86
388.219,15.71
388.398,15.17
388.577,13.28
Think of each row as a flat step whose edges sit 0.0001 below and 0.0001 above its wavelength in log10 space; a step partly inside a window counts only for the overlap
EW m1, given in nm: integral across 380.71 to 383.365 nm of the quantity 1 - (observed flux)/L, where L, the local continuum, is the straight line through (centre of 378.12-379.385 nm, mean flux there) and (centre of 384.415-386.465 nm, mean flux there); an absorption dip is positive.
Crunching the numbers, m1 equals 0.16 nm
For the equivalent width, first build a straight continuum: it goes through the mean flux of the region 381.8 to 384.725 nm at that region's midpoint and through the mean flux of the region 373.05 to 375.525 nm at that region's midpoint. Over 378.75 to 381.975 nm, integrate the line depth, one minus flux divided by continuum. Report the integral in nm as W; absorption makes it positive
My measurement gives -0.263 nm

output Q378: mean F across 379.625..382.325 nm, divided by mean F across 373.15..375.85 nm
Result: 1.2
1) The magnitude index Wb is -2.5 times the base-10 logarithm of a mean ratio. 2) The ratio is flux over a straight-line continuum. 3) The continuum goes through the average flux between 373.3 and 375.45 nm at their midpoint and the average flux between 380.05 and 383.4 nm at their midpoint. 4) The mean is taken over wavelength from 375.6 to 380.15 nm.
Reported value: -0.04 mag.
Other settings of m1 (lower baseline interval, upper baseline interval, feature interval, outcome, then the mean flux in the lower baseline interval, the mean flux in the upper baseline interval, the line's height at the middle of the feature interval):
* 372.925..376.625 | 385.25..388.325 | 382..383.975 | 0.25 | 13.6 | 16.3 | 15.5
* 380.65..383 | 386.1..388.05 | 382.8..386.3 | 0.28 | 15.9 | 16.4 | 16.2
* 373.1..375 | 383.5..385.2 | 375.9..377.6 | -0.09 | 12.8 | 14.8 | 13.3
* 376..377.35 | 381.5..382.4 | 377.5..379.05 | -0.20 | 13.8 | 15.9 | 14.5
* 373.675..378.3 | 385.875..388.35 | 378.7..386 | 0.24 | 14.2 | 16.3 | 15.4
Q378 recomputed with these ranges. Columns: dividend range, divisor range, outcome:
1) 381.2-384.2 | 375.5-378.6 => 0.95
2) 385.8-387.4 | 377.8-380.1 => 1.12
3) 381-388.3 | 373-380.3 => 1.11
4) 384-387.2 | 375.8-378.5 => 1.10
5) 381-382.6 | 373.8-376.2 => 1.16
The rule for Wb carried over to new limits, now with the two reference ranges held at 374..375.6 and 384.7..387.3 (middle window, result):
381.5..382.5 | -0.036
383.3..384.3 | 0.282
